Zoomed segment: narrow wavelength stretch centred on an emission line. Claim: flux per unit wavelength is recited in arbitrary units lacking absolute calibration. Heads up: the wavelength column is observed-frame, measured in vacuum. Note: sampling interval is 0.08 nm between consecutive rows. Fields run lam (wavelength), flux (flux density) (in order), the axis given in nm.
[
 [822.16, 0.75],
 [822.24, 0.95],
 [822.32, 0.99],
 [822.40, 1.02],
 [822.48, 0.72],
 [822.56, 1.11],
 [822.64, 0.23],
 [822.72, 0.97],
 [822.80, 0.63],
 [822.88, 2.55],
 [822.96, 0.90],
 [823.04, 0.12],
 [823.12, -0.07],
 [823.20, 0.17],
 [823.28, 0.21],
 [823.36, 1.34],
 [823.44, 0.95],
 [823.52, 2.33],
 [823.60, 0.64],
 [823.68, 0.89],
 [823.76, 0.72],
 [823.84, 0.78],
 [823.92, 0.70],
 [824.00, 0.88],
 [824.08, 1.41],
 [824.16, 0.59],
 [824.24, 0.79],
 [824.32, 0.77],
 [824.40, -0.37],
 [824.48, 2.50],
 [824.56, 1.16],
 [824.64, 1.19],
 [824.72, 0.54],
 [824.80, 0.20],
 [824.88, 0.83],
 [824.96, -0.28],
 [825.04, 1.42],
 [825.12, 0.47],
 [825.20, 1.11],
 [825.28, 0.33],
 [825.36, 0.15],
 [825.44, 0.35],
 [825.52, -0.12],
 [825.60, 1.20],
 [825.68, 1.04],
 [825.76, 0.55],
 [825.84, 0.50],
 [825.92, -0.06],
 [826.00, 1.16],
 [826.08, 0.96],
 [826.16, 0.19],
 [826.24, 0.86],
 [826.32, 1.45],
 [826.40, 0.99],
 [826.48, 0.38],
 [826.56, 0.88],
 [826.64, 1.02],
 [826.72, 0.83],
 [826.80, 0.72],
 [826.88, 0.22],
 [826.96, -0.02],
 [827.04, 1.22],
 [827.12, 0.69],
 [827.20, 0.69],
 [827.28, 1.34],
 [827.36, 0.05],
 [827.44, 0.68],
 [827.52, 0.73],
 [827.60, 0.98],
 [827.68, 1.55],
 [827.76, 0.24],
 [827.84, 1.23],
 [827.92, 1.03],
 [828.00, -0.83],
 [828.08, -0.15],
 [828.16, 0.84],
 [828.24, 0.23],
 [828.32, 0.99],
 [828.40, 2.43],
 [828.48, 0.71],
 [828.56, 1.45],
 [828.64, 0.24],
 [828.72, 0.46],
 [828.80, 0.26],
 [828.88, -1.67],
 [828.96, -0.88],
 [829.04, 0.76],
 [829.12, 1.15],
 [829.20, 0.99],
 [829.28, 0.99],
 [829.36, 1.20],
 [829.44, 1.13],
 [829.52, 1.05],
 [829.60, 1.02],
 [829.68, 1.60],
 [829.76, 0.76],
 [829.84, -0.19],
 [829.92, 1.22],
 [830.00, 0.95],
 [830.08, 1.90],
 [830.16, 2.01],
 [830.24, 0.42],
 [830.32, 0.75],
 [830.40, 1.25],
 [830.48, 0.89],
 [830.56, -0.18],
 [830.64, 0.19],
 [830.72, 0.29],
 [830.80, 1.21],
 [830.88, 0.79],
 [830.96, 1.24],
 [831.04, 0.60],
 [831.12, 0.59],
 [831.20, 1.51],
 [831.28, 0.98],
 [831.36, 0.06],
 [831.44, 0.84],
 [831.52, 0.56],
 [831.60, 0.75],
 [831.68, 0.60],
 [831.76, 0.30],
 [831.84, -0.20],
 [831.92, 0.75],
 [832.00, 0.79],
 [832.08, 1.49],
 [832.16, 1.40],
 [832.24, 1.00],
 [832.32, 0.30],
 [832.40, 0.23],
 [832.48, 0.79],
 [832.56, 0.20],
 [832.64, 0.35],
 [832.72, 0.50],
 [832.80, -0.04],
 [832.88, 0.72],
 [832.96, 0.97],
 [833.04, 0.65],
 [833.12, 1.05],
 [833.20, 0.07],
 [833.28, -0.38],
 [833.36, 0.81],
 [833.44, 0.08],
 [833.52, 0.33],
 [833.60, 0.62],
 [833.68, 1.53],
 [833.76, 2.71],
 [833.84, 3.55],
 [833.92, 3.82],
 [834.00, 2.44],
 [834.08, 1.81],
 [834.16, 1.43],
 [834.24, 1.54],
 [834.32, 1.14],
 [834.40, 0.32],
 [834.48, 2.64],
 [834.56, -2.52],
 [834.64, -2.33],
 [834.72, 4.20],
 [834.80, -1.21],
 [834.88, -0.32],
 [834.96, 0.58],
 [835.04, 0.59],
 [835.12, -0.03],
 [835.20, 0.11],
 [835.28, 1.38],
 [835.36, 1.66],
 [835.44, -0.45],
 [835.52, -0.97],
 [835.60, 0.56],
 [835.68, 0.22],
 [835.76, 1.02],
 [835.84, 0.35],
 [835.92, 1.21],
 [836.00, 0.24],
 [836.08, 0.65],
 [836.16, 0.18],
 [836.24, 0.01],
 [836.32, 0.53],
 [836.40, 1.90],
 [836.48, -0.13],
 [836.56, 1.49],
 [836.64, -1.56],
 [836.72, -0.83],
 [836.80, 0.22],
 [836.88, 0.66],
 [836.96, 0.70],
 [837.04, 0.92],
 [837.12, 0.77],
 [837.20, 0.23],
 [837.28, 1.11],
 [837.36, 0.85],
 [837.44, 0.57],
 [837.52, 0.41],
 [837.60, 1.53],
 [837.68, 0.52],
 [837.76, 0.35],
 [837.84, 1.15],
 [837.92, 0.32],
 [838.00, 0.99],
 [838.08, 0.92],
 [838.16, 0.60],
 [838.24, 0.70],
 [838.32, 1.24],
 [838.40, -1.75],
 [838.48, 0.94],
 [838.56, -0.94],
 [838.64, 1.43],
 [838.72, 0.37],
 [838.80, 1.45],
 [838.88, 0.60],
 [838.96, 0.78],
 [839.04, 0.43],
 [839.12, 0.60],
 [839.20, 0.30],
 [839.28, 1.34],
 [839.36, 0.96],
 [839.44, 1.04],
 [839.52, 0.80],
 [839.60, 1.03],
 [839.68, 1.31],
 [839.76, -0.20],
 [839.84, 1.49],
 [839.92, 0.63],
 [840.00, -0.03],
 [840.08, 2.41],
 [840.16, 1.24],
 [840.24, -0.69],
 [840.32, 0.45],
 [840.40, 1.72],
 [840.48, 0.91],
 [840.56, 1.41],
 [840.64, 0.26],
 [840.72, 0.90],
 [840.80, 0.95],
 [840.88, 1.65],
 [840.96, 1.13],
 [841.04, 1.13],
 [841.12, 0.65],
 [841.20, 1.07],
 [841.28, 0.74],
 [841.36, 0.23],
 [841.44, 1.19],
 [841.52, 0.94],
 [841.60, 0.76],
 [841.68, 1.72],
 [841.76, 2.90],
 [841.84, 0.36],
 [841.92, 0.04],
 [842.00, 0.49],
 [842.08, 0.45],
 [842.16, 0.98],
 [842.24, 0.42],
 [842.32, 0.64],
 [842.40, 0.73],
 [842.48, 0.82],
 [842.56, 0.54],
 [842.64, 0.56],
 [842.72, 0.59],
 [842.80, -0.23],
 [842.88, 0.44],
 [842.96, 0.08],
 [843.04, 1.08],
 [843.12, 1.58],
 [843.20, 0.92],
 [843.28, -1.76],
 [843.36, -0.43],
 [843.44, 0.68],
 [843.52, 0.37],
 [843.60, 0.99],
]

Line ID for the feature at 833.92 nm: Hgamma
